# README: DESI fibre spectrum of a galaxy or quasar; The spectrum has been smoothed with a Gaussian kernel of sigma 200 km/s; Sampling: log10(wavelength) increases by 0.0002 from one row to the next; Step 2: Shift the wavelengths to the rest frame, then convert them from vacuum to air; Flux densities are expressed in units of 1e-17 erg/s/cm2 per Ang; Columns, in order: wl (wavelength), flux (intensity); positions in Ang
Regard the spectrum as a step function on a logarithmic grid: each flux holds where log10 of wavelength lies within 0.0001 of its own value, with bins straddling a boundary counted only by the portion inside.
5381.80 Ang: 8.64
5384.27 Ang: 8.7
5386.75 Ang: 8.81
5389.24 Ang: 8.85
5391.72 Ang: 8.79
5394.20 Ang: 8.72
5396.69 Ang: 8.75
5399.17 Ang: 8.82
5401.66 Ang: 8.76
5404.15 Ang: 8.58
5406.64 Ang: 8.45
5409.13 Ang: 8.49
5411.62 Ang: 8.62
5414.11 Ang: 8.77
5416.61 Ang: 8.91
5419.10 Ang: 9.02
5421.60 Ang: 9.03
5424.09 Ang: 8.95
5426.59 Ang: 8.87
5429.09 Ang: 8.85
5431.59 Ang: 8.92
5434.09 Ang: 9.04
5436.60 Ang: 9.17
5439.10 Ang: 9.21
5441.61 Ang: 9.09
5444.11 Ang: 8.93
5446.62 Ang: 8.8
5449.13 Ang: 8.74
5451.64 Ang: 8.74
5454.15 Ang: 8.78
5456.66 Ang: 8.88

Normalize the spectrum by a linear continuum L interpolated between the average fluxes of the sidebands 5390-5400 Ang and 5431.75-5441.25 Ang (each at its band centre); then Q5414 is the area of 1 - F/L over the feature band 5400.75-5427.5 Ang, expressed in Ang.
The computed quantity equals 0.5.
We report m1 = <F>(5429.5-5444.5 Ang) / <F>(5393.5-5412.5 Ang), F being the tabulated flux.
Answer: 1.0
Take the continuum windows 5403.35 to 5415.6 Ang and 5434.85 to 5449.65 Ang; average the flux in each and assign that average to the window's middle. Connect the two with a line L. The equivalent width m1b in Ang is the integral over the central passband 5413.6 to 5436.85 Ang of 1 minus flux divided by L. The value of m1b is -0.4 Ang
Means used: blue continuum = 8.59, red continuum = 9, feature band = 8.95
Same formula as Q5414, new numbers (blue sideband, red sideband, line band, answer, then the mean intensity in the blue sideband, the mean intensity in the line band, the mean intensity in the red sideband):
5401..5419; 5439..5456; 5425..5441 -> -0.4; 8.67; 9.01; 8.88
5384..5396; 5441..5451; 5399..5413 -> 0.3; 8.77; 8.61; 8.87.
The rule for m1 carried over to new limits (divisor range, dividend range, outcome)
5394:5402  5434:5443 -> 1.04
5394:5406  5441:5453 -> 1.02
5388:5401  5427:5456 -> 1.02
